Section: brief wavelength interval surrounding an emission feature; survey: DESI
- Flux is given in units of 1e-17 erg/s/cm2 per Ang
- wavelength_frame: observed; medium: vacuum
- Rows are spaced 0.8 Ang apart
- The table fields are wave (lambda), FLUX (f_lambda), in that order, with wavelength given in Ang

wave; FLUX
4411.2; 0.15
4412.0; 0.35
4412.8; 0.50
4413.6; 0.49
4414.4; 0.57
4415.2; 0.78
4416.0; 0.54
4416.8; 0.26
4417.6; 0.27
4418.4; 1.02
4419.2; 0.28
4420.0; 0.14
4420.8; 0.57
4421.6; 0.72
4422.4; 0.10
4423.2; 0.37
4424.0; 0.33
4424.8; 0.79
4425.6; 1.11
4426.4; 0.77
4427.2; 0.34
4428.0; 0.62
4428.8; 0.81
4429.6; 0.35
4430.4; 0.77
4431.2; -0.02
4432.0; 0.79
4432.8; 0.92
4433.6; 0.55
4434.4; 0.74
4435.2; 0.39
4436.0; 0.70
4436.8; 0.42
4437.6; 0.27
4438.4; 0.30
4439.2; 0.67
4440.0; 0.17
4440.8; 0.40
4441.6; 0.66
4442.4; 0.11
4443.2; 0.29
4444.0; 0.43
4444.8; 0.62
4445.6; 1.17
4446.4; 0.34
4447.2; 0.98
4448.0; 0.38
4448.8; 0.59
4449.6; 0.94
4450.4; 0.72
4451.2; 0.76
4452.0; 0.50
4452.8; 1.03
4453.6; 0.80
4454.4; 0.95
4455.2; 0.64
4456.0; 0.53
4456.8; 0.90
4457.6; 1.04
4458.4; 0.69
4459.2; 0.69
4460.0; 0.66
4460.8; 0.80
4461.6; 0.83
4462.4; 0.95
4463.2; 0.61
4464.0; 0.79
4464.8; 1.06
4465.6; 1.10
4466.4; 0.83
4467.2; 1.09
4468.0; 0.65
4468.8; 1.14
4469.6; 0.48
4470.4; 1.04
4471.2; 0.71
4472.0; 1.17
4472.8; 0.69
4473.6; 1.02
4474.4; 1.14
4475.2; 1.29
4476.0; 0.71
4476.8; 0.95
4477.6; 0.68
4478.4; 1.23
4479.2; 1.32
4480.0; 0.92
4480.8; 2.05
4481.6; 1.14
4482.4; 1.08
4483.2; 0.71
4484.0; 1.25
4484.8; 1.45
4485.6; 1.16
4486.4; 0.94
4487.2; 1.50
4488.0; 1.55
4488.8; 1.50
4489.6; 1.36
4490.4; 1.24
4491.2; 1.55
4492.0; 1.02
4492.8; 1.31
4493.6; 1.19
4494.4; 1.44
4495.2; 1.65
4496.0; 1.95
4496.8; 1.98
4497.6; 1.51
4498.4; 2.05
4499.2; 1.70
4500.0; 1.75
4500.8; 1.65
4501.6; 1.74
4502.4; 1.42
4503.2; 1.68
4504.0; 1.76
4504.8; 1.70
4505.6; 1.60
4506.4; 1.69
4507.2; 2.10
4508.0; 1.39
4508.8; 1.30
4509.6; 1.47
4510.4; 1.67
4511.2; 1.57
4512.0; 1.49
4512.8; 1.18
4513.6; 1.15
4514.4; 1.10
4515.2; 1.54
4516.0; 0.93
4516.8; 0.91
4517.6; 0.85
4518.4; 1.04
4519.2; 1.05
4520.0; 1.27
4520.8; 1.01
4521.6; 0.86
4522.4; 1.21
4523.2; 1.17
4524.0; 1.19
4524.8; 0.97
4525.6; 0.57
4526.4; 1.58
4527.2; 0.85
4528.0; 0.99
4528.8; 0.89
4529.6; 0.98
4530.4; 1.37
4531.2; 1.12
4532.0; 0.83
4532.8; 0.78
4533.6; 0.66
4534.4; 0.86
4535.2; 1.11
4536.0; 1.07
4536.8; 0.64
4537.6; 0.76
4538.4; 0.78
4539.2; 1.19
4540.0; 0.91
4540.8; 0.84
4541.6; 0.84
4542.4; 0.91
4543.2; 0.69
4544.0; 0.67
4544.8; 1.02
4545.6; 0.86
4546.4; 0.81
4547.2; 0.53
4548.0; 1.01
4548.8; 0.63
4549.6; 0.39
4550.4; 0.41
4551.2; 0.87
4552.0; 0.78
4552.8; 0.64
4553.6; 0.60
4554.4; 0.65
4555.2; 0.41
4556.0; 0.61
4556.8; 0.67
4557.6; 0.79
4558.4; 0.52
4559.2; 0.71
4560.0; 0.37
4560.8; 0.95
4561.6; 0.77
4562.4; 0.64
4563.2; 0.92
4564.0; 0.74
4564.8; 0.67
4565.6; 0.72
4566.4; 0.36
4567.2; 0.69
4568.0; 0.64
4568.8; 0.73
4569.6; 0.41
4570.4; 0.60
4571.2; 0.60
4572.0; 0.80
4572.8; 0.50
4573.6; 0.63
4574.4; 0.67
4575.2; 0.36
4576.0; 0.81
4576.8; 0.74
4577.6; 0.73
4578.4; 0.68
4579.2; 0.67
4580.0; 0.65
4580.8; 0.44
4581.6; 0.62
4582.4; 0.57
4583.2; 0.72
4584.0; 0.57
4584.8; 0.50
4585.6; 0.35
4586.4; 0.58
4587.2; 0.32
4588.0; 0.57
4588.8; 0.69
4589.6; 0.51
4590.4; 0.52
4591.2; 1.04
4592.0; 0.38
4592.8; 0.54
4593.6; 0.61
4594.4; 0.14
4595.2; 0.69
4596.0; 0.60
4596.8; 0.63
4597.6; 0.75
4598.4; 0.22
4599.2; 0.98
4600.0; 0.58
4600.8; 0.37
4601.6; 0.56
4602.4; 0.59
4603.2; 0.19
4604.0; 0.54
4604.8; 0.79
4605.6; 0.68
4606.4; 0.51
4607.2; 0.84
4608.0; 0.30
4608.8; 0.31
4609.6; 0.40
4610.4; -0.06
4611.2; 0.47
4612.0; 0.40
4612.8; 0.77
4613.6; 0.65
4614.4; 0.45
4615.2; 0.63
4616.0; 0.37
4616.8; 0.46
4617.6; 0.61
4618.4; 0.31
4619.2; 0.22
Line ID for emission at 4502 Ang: C IV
